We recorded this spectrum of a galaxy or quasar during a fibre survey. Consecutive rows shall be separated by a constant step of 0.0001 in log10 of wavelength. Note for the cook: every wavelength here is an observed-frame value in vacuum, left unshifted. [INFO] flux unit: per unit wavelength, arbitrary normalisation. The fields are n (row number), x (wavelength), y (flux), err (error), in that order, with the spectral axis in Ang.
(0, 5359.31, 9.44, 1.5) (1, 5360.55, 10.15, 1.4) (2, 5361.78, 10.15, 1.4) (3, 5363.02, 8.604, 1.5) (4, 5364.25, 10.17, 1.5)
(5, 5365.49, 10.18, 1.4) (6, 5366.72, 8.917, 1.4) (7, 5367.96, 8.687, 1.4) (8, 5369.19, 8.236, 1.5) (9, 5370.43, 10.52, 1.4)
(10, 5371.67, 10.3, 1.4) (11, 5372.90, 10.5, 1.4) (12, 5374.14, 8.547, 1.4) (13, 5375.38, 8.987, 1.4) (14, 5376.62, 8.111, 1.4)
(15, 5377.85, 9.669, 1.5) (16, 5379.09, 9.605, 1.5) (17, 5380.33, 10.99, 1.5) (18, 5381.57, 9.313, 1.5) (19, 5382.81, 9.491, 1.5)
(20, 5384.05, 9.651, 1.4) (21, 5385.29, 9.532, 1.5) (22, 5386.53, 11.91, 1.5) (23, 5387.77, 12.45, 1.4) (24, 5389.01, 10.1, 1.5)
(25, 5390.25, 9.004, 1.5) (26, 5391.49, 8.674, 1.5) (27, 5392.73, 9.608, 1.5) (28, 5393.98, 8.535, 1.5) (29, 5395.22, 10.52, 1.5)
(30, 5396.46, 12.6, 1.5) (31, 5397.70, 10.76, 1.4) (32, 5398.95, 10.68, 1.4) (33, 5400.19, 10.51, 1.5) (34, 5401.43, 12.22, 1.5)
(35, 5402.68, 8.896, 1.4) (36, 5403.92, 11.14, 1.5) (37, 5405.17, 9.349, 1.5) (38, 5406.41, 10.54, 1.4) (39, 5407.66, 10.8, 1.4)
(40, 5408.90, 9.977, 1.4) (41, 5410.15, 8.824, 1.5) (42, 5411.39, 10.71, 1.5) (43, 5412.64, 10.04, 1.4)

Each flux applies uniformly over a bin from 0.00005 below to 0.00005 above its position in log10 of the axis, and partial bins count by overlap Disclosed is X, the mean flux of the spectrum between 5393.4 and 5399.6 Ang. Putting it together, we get 10.6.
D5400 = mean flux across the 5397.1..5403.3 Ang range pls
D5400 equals 10.6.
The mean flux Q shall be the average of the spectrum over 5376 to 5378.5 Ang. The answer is 8.92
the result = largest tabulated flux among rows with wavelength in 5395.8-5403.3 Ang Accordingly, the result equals 12.6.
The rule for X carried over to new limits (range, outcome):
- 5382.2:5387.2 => 10.2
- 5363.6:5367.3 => 9.77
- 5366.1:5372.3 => 9.35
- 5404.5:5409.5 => 10.2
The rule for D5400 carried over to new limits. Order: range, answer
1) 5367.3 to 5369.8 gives 8.48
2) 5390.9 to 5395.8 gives 9.32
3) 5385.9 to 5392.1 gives 10.4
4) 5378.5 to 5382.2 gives 9.96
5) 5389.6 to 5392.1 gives 8.86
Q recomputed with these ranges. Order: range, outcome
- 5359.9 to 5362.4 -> 10.1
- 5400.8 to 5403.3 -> 10.6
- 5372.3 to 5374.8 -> 9.49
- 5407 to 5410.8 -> 9.88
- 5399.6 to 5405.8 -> 10.4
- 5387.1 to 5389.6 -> 11.3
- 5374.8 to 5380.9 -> 9.47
